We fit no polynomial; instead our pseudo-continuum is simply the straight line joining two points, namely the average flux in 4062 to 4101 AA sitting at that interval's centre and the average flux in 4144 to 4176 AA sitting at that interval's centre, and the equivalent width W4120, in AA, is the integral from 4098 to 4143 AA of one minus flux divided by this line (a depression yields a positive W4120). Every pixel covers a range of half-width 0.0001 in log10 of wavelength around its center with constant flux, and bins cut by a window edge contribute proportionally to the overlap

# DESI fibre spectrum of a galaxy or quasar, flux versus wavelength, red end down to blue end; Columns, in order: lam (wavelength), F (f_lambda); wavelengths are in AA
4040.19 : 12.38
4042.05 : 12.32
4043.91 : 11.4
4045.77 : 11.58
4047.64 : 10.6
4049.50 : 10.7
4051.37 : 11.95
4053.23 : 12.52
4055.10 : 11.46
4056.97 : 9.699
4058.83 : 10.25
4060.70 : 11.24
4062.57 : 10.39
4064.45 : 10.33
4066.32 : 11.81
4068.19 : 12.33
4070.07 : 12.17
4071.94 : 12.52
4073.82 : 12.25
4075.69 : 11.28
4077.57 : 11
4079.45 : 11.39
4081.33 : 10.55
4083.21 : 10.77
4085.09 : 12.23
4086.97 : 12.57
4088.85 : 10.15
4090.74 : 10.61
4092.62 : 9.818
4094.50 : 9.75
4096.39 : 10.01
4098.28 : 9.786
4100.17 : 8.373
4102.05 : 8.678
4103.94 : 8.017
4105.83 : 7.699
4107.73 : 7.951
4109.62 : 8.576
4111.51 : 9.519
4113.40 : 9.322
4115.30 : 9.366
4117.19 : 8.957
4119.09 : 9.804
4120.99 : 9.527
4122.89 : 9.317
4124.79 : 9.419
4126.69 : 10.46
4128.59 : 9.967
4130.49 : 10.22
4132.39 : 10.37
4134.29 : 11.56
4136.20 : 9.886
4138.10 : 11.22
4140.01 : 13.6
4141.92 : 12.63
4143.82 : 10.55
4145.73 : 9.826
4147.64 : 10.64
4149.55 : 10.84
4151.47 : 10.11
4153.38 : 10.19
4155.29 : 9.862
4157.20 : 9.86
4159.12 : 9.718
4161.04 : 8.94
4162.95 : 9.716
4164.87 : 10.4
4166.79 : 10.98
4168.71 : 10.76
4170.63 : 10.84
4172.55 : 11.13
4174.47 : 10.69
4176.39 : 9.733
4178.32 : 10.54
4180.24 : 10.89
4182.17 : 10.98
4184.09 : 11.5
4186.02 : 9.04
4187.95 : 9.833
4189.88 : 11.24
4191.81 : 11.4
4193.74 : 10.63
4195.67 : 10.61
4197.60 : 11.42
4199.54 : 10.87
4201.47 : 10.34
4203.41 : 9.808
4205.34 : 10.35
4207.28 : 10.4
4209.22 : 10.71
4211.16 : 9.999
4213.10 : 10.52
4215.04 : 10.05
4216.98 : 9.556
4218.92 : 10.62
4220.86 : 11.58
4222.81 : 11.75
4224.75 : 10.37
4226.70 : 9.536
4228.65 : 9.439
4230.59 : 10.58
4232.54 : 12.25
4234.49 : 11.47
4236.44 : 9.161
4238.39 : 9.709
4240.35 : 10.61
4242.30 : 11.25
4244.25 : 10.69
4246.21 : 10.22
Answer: 3.58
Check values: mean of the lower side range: 11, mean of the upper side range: 10.3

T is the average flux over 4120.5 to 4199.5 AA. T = 10.5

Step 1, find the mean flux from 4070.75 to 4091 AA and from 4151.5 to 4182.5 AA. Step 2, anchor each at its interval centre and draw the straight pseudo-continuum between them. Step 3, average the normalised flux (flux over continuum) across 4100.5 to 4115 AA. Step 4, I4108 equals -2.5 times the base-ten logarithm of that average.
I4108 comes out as 0.279 mag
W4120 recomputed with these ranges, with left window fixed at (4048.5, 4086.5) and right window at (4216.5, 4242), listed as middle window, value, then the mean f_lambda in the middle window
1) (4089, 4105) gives 2.58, 9.41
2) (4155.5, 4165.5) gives 1.08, 9.71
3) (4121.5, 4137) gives 1.28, 10.1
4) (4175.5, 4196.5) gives 0.35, 10.6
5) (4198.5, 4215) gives 0.47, 10.4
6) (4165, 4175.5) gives 0.01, 10.8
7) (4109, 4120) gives 1.83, 9.28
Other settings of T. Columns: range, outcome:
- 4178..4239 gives 10.5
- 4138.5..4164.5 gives 10.5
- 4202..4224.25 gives 10.5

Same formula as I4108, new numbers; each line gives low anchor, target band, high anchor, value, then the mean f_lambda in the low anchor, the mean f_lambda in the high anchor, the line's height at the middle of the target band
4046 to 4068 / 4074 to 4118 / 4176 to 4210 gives 0.11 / 11.1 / 10.6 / 10.9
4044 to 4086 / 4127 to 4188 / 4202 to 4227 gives 0.02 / 11.3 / 10.4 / 10.8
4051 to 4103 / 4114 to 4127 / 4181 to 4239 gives 0.14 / 10.9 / 10.5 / 10.8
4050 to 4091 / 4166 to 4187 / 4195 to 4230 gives 0.00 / 11.3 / 10.4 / 10.7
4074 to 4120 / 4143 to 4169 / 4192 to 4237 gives 0.01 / 9.88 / 10.6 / 10.2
